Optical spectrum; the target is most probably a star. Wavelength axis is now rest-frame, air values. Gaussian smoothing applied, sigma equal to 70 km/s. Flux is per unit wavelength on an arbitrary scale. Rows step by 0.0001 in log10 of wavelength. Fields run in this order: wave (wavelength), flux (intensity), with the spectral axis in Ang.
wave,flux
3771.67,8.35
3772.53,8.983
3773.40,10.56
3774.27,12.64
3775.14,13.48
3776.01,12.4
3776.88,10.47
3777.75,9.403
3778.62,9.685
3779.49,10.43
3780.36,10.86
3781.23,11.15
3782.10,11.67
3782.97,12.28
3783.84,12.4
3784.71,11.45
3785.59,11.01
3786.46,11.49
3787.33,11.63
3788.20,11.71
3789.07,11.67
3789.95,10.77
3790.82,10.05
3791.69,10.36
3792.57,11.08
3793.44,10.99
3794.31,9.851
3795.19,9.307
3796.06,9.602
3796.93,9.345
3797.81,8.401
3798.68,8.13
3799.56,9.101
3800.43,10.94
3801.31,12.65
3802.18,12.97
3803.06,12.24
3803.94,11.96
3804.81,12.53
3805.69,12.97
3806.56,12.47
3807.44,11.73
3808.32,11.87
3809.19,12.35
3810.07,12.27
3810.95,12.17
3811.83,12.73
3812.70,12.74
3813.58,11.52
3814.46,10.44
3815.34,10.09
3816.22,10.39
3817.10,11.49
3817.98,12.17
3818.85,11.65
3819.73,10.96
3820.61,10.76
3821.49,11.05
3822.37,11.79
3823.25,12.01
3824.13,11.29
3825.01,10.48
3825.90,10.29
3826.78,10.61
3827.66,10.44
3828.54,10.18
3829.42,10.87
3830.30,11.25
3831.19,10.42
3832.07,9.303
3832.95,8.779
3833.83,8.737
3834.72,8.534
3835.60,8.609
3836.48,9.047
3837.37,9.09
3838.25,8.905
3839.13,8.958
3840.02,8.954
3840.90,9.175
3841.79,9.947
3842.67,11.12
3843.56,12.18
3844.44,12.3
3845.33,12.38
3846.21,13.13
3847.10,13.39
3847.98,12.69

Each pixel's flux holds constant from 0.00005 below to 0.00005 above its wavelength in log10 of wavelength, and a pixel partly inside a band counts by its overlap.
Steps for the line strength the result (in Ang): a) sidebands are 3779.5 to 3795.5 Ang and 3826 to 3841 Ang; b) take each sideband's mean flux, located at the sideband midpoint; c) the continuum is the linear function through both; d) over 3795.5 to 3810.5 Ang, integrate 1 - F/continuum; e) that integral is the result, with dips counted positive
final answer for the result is -1.0 Ang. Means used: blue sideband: 11.1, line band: 11.3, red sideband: 9.55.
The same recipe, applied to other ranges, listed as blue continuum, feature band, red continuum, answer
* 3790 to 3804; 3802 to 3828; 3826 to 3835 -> -3.7 Ang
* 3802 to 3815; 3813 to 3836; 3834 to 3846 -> 1.0 Ang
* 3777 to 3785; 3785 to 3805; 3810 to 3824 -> 0.8 Ang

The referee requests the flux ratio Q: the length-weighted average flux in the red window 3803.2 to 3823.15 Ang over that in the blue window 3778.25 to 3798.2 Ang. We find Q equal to 1.1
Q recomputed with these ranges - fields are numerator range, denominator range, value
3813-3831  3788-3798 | 1.07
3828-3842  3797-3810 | 0.83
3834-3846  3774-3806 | 0.90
